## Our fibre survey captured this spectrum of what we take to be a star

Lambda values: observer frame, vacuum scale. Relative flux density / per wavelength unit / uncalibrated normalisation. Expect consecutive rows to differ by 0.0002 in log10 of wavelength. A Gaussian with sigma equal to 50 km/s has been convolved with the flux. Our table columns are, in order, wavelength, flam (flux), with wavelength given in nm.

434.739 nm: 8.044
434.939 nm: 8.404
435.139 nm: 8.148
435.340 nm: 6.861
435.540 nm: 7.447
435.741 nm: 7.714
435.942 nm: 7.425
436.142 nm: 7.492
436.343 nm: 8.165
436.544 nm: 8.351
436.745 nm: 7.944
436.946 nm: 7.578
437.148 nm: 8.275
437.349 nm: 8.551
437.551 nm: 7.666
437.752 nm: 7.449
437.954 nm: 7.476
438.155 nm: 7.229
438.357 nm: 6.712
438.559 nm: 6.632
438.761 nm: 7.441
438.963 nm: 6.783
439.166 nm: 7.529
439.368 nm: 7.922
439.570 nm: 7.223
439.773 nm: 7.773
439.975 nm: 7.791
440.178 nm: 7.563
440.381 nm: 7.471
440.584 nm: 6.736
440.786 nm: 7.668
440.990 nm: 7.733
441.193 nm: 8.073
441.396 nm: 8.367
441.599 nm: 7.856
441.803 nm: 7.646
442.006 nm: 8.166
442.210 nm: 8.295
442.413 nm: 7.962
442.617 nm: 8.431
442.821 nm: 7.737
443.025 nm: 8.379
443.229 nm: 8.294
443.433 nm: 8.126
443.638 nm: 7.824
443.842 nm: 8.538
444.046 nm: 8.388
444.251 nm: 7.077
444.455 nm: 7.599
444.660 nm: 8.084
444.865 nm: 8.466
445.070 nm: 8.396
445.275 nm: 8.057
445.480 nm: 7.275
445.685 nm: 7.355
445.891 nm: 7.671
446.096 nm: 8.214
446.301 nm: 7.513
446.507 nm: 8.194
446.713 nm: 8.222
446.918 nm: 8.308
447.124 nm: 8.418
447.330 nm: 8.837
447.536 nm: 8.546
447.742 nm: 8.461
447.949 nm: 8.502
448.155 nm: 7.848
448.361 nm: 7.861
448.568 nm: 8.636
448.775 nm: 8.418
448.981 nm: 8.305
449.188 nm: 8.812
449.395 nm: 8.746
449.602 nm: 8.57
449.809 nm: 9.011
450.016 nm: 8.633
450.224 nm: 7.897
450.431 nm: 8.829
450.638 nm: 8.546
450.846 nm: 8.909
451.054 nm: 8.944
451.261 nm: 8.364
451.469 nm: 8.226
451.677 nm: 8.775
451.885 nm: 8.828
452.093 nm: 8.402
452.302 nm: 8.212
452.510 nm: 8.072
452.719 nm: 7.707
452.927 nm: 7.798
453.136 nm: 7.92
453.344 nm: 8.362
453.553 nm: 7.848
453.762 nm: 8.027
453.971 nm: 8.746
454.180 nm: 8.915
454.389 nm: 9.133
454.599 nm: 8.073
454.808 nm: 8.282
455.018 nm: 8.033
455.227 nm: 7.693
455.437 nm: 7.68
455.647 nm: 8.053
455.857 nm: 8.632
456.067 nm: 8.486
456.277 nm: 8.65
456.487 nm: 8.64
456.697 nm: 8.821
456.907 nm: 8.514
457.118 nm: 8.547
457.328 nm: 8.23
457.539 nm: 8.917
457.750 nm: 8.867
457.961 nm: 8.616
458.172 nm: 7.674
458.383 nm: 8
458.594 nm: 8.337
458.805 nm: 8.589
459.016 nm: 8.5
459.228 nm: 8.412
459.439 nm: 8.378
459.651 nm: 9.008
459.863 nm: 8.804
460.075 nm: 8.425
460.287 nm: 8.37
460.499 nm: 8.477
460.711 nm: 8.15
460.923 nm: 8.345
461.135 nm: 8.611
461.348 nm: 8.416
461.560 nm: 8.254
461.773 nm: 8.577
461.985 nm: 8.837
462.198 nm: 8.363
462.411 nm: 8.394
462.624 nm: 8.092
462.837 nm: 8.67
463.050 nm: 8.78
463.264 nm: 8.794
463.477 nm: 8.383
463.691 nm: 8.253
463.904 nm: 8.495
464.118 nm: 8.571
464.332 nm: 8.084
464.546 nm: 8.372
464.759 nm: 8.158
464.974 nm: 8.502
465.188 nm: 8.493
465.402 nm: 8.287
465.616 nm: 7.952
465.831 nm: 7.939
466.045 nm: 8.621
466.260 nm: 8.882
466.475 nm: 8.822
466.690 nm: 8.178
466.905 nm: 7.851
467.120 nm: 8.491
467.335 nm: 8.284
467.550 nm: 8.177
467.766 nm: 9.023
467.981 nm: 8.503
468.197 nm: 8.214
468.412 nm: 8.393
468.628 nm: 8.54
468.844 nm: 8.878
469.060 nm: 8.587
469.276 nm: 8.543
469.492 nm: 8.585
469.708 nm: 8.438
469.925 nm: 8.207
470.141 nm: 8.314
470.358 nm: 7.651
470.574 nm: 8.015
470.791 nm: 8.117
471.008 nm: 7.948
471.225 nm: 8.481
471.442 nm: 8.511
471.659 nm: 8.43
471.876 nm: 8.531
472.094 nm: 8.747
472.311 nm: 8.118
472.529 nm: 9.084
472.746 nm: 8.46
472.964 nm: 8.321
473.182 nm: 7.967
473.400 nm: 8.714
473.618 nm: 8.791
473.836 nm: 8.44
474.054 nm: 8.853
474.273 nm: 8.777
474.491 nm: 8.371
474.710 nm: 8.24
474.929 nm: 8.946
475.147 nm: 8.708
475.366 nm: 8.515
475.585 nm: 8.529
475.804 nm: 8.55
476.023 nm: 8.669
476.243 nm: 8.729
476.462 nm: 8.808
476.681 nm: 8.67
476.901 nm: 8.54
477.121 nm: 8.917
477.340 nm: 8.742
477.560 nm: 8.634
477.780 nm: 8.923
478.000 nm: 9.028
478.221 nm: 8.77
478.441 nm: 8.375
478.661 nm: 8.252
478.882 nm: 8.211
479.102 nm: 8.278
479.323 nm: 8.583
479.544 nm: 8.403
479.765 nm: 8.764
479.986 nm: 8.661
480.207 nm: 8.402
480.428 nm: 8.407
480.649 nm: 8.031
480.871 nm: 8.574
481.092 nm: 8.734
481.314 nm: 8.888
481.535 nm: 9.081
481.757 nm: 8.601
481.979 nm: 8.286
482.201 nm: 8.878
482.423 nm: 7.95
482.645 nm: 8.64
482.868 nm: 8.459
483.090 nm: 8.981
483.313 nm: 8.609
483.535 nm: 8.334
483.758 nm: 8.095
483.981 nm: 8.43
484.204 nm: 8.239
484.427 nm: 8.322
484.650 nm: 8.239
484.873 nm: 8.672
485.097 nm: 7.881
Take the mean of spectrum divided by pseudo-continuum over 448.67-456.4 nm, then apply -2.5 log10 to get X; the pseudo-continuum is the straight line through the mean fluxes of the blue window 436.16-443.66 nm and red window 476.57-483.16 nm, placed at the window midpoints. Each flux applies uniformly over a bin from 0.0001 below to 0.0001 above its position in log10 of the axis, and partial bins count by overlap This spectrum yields -0.05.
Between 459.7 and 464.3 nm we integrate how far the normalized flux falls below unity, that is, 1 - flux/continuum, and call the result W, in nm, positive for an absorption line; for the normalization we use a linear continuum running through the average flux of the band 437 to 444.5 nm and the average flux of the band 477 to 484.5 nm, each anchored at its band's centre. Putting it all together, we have -0.18 nm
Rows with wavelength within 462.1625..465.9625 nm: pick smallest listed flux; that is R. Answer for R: 7.939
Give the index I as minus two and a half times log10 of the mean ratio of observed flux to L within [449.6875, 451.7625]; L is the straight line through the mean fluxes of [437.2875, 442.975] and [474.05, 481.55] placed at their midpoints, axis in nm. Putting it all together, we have -0.092 mag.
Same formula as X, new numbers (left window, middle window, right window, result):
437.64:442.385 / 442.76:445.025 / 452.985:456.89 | -0.04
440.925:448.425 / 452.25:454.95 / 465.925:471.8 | -0.01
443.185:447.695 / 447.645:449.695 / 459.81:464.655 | -0.04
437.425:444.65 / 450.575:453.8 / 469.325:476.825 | -0.04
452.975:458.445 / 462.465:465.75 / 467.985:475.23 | 0.00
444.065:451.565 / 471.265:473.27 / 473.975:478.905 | 0.02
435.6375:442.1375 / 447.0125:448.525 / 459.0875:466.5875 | -0.06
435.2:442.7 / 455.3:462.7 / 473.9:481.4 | -0.04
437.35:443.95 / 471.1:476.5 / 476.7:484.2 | -0.02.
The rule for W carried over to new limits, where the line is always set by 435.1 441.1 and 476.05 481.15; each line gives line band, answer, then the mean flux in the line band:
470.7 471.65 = 0.01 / 8.28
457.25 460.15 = -0.15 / 8.48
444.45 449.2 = -0.24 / 8.17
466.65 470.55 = -0.02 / 8.38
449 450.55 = -0.15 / 8.62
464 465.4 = -0.02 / 8.36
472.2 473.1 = -0.01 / 8.48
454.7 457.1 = -0.10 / 8.33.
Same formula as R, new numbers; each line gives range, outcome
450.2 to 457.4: 7.68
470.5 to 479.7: 7.948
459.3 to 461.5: 8.15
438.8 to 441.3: 6.736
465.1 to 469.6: 7.851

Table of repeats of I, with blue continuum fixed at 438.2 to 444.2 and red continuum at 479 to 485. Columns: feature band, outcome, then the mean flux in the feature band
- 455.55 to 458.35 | -0.06 mag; 8.5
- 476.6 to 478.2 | -0.05 mag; 8.78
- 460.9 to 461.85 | -0.04 mag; 8.44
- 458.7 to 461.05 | -0.05 mag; 8.5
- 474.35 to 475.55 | -0.02 mag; 8.56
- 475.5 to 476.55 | -0.03 mag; 8.66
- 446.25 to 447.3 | -0.05 mag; 8.21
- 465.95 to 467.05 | -0.03 mag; 8.46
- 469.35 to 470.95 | 0.01 mag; 8.19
